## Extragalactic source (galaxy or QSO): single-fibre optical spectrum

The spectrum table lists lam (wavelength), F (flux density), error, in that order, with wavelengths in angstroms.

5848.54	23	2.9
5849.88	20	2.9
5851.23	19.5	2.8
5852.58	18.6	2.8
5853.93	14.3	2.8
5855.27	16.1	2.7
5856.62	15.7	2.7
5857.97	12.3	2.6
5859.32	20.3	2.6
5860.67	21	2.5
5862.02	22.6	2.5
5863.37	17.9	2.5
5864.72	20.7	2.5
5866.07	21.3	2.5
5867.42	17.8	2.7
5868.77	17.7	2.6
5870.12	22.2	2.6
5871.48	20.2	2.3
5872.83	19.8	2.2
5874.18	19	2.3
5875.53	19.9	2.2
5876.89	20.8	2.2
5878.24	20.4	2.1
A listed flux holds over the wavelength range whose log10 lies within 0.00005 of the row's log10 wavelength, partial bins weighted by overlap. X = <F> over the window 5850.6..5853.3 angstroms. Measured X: 18.9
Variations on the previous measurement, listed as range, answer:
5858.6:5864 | 20.4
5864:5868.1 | 19.9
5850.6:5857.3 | 16.8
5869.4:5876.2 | 20.2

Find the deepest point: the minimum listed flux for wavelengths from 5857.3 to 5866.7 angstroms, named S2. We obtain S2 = 12.3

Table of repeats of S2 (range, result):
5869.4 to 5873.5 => 19.8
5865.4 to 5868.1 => 17.8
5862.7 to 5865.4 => 17.9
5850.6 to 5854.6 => 14.3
